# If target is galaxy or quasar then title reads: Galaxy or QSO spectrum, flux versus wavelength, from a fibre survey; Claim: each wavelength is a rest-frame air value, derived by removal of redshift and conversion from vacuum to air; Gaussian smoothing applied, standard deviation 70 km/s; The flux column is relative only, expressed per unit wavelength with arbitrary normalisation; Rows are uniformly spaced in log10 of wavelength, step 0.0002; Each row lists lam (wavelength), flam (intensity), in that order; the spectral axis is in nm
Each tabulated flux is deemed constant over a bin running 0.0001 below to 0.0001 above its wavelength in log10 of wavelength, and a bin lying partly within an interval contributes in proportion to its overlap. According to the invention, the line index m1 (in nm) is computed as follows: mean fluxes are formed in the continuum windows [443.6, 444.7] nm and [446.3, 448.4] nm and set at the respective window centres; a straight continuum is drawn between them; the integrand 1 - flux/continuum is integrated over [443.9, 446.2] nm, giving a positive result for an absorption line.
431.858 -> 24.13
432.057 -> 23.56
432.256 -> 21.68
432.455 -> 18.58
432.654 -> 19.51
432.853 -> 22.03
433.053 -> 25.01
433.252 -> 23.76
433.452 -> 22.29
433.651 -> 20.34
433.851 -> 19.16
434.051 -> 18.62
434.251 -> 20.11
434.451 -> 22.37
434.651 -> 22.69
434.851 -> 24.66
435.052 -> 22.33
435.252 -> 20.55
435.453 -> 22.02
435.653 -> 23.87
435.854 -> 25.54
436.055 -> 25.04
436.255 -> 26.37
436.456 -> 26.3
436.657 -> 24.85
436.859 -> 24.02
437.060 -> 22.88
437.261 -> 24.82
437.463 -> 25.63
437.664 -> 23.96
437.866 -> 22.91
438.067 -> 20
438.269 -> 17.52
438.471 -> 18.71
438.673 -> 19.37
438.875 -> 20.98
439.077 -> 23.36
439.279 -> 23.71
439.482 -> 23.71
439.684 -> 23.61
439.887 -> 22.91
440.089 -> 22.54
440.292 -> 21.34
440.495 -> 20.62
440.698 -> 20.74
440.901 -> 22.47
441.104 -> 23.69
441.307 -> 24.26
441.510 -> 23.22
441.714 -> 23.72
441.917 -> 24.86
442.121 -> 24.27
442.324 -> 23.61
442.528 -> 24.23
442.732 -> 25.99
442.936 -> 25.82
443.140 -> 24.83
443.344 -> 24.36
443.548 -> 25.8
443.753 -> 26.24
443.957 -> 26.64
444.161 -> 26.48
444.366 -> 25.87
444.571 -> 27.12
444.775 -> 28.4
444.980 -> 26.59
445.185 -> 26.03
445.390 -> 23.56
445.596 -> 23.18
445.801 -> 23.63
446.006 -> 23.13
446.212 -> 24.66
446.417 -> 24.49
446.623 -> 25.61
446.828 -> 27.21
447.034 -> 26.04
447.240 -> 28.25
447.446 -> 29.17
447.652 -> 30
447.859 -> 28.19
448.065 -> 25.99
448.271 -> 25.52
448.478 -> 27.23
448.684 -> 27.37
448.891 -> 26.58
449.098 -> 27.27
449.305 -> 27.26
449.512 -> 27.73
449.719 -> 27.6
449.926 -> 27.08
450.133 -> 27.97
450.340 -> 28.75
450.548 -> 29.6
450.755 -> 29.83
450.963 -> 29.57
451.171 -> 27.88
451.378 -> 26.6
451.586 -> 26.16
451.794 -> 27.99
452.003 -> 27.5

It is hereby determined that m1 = 0.102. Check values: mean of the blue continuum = 26.5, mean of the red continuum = 27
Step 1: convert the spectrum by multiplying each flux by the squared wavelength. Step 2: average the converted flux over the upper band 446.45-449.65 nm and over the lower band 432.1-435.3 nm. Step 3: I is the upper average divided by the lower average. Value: 1.35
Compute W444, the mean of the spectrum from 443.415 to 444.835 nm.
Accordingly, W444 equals 26.6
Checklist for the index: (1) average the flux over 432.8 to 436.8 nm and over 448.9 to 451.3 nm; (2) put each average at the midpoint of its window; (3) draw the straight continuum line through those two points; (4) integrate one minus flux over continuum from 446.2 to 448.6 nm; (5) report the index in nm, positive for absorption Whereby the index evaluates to 0.025 nm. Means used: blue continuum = 22.9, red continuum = 28.2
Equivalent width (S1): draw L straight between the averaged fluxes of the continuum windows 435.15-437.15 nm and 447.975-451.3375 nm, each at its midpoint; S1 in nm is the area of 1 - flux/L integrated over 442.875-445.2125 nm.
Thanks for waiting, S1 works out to 0.00 nm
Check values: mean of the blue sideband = 24.2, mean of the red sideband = 27.7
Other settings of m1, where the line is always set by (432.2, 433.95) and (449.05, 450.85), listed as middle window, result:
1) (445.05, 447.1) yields 0.142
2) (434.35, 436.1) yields -0.073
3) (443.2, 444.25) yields -0.008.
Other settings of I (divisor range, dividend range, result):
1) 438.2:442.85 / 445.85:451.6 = 1.25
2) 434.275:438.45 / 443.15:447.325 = 1.15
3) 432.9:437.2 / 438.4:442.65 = 1.01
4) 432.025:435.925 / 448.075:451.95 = 1.36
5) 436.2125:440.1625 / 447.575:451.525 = 1.28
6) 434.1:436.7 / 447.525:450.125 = 1.24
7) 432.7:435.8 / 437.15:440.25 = 1.03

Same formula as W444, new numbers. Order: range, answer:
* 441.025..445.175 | 25.3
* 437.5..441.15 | 21.8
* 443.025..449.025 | 26.2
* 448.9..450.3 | 27.5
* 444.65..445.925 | 25.2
